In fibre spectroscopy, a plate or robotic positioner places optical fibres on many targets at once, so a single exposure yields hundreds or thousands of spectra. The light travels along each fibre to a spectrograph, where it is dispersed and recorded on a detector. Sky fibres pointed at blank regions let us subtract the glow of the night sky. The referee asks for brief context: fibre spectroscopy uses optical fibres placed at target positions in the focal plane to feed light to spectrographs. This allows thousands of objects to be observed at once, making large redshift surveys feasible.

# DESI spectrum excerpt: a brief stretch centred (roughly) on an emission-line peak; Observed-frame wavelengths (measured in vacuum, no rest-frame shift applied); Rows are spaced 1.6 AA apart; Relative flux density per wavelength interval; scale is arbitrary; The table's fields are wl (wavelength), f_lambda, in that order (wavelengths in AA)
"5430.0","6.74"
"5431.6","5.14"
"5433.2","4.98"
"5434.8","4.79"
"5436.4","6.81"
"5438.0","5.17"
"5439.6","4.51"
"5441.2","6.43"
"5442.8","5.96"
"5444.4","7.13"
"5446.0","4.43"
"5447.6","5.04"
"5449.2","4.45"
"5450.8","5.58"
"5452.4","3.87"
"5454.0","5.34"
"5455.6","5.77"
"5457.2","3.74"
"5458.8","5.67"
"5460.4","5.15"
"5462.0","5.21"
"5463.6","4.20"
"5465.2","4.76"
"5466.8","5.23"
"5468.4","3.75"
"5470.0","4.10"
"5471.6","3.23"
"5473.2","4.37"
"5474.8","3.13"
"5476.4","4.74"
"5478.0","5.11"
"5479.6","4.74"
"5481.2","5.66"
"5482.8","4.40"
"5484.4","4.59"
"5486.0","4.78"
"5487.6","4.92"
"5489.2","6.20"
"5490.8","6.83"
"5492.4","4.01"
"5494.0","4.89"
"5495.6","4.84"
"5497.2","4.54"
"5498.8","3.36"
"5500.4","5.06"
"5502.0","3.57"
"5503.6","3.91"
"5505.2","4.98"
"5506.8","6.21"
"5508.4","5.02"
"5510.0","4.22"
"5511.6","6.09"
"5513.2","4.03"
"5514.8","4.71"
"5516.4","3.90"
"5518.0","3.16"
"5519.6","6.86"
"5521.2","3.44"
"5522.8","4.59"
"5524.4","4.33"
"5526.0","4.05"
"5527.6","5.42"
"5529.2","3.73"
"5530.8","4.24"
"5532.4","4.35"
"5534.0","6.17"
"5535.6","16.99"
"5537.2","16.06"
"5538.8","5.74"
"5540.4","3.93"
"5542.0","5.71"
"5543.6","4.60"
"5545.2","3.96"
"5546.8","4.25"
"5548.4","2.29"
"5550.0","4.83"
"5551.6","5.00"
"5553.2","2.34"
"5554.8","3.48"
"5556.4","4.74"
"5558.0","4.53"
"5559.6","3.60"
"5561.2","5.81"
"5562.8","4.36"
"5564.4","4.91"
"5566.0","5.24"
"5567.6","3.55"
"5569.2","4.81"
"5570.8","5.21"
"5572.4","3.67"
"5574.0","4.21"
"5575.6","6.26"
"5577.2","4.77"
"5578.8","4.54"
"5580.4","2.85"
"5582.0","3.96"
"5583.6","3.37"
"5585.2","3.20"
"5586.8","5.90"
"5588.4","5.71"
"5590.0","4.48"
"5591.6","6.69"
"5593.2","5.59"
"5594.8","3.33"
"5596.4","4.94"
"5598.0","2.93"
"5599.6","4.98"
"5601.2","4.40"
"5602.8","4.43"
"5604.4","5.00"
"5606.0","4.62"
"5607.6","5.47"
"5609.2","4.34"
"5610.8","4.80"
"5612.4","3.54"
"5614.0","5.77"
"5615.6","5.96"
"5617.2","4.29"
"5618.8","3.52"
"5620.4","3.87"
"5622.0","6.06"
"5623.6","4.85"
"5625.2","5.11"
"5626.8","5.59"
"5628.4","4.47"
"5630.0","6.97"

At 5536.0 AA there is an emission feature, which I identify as H-beta 4861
